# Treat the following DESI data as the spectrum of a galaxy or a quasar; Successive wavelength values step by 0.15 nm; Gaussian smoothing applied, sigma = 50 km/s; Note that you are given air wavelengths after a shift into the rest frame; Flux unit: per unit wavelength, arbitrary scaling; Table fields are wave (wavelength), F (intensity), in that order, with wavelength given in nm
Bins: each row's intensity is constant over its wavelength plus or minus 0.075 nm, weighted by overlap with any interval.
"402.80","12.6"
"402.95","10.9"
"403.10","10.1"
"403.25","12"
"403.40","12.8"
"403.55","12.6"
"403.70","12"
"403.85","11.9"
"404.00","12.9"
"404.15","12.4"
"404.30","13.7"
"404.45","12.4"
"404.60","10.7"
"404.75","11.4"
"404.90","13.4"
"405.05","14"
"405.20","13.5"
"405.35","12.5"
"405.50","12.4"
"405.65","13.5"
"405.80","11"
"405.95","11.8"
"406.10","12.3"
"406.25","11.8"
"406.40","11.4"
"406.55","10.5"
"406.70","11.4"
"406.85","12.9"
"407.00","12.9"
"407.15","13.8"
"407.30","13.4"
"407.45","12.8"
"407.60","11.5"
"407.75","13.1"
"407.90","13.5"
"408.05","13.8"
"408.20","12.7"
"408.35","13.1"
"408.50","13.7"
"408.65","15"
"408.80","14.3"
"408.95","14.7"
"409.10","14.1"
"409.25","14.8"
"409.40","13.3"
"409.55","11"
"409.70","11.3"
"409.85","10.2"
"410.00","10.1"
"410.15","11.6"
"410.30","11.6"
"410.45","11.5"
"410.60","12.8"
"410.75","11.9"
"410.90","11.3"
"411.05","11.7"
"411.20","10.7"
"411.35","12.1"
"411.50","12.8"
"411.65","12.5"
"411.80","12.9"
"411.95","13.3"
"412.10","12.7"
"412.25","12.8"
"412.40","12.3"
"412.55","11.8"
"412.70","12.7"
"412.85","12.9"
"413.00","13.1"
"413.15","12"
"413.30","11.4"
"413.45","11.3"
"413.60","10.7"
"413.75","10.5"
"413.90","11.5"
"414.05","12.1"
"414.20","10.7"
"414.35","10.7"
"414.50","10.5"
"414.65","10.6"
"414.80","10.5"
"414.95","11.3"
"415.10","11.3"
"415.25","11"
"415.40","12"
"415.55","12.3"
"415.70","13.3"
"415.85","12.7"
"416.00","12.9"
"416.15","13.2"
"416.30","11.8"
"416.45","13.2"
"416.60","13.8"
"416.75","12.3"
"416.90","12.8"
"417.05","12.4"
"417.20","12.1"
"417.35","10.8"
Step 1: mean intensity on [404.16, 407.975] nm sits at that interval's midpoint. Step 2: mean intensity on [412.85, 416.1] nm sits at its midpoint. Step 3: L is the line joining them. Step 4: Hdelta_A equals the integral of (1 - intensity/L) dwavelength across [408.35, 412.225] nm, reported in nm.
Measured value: -0.15 nm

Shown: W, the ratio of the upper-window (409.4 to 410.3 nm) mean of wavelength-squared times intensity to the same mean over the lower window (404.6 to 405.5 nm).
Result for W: 0.9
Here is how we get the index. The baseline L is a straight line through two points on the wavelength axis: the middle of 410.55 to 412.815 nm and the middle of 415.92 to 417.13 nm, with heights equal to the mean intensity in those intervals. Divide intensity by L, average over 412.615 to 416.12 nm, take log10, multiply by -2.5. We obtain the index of 0.081 mag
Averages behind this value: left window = 12.3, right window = 12.8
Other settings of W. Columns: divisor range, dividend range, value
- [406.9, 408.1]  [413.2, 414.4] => 0.88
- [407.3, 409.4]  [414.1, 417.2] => 0.91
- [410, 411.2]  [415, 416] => 1.07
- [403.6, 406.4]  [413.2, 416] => 0.96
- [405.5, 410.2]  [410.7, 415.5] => 0.95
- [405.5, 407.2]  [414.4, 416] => 1.00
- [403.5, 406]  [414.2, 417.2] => 1.01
